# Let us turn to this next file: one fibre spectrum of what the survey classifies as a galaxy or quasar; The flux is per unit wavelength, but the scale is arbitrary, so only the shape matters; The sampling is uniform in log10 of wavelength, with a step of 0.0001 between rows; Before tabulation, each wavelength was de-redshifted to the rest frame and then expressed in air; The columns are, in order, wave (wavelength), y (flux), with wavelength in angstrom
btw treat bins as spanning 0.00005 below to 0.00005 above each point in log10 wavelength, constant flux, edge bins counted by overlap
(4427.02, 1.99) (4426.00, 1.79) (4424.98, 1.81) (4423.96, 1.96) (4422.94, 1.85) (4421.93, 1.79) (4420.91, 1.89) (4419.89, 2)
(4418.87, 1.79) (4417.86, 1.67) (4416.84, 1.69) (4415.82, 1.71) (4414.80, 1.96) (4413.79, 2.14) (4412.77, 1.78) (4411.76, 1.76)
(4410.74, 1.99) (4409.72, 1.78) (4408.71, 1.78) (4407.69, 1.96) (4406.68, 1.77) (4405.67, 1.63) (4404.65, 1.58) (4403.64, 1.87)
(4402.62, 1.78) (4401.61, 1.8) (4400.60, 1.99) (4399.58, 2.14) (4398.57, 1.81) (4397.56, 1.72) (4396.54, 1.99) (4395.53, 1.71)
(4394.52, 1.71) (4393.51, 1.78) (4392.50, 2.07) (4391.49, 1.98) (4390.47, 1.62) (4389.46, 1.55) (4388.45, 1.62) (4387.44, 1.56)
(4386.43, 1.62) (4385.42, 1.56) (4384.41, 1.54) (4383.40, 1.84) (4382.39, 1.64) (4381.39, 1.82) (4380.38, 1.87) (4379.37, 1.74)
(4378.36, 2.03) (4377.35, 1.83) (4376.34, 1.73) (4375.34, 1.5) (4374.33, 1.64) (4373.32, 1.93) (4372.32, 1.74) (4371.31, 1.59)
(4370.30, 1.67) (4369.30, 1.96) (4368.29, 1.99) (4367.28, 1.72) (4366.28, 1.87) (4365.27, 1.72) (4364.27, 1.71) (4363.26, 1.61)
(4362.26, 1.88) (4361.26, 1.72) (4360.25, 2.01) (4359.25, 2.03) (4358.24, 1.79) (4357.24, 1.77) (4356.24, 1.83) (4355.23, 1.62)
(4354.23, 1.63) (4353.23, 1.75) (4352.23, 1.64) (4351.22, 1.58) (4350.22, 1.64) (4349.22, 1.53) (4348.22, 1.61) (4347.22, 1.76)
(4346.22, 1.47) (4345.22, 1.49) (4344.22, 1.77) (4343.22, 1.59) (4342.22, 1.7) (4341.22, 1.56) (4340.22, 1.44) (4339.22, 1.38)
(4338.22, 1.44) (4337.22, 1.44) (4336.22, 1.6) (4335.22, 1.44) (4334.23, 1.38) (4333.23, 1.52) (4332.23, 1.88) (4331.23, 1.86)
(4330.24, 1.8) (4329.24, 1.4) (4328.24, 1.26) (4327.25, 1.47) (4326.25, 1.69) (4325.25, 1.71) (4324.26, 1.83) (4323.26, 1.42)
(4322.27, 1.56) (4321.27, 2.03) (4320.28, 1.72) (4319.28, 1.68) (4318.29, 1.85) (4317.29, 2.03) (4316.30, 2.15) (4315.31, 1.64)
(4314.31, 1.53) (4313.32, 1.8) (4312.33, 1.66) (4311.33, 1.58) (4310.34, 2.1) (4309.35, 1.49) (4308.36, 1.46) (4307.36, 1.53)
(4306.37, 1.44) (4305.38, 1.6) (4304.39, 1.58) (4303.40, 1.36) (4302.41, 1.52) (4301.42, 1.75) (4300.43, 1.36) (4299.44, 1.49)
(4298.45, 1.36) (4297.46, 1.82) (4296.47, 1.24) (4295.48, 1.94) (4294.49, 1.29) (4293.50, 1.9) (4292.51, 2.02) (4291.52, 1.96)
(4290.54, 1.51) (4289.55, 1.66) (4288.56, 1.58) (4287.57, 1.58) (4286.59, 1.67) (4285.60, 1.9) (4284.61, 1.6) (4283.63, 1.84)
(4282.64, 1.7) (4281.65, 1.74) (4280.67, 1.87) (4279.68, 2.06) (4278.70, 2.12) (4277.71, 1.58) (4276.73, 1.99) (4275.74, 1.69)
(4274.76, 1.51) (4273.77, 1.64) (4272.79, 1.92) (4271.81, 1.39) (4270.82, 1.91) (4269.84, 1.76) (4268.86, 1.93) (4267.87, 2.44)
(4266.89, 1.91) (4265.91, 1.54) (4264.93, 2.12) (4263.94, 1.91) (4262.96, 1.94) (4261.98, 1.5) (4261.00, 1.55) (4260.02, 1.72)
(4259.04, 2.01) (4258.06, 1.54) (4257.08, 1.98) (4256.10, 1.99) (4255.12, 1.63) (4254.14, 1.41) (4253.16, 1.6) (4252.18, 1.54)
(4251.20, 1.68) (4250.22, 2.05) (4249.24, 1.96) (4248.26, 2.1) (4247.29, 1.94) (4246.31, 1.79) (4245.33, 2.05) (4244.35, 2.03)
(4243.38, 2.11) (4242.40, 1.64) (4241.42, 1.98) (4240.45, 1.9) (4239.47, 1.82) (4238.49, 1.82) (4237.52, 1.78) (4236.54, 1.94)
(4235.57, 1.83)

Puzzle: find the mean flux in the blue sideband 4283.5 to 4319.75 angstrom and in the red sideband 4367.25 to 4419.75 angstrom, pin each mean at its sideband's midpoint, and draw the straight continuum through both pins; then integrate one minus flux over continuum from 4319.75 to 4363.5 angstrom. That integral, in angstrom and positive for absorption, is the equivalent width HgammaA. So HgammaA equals 1.8 angstrom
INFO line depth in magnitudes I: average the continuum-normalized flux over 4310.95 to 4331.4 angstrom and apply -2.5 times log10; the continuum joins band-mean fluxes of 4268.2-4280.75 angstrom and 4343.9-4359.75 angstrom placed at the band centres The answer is 0.02 mag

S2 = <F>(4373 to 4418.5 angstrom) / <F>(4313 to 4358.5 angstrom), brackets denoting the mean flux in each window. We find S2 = 1.08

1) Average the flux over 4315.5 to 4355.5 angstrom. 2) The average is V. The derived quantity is 1.63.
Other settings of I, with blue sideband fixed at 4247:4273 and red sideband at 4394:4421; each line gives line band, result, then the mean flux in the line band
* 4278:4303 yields 0.073 mag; 1.7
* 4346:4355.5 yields 0.122 mag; 1.63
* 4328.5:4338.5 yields 0.160 mag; 1.57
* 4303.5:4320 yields 0.081 mag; 1.69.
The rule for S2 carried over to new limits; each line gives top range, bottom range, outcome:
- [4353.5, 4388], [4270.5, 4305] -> 1.04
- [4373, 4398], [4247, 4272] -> 0.96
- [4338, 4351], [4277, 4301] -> 0.92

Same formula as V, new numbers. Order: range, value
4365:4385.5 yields 1.76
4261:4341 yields 1.68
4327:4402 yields 1.7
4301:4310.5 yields 1.56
